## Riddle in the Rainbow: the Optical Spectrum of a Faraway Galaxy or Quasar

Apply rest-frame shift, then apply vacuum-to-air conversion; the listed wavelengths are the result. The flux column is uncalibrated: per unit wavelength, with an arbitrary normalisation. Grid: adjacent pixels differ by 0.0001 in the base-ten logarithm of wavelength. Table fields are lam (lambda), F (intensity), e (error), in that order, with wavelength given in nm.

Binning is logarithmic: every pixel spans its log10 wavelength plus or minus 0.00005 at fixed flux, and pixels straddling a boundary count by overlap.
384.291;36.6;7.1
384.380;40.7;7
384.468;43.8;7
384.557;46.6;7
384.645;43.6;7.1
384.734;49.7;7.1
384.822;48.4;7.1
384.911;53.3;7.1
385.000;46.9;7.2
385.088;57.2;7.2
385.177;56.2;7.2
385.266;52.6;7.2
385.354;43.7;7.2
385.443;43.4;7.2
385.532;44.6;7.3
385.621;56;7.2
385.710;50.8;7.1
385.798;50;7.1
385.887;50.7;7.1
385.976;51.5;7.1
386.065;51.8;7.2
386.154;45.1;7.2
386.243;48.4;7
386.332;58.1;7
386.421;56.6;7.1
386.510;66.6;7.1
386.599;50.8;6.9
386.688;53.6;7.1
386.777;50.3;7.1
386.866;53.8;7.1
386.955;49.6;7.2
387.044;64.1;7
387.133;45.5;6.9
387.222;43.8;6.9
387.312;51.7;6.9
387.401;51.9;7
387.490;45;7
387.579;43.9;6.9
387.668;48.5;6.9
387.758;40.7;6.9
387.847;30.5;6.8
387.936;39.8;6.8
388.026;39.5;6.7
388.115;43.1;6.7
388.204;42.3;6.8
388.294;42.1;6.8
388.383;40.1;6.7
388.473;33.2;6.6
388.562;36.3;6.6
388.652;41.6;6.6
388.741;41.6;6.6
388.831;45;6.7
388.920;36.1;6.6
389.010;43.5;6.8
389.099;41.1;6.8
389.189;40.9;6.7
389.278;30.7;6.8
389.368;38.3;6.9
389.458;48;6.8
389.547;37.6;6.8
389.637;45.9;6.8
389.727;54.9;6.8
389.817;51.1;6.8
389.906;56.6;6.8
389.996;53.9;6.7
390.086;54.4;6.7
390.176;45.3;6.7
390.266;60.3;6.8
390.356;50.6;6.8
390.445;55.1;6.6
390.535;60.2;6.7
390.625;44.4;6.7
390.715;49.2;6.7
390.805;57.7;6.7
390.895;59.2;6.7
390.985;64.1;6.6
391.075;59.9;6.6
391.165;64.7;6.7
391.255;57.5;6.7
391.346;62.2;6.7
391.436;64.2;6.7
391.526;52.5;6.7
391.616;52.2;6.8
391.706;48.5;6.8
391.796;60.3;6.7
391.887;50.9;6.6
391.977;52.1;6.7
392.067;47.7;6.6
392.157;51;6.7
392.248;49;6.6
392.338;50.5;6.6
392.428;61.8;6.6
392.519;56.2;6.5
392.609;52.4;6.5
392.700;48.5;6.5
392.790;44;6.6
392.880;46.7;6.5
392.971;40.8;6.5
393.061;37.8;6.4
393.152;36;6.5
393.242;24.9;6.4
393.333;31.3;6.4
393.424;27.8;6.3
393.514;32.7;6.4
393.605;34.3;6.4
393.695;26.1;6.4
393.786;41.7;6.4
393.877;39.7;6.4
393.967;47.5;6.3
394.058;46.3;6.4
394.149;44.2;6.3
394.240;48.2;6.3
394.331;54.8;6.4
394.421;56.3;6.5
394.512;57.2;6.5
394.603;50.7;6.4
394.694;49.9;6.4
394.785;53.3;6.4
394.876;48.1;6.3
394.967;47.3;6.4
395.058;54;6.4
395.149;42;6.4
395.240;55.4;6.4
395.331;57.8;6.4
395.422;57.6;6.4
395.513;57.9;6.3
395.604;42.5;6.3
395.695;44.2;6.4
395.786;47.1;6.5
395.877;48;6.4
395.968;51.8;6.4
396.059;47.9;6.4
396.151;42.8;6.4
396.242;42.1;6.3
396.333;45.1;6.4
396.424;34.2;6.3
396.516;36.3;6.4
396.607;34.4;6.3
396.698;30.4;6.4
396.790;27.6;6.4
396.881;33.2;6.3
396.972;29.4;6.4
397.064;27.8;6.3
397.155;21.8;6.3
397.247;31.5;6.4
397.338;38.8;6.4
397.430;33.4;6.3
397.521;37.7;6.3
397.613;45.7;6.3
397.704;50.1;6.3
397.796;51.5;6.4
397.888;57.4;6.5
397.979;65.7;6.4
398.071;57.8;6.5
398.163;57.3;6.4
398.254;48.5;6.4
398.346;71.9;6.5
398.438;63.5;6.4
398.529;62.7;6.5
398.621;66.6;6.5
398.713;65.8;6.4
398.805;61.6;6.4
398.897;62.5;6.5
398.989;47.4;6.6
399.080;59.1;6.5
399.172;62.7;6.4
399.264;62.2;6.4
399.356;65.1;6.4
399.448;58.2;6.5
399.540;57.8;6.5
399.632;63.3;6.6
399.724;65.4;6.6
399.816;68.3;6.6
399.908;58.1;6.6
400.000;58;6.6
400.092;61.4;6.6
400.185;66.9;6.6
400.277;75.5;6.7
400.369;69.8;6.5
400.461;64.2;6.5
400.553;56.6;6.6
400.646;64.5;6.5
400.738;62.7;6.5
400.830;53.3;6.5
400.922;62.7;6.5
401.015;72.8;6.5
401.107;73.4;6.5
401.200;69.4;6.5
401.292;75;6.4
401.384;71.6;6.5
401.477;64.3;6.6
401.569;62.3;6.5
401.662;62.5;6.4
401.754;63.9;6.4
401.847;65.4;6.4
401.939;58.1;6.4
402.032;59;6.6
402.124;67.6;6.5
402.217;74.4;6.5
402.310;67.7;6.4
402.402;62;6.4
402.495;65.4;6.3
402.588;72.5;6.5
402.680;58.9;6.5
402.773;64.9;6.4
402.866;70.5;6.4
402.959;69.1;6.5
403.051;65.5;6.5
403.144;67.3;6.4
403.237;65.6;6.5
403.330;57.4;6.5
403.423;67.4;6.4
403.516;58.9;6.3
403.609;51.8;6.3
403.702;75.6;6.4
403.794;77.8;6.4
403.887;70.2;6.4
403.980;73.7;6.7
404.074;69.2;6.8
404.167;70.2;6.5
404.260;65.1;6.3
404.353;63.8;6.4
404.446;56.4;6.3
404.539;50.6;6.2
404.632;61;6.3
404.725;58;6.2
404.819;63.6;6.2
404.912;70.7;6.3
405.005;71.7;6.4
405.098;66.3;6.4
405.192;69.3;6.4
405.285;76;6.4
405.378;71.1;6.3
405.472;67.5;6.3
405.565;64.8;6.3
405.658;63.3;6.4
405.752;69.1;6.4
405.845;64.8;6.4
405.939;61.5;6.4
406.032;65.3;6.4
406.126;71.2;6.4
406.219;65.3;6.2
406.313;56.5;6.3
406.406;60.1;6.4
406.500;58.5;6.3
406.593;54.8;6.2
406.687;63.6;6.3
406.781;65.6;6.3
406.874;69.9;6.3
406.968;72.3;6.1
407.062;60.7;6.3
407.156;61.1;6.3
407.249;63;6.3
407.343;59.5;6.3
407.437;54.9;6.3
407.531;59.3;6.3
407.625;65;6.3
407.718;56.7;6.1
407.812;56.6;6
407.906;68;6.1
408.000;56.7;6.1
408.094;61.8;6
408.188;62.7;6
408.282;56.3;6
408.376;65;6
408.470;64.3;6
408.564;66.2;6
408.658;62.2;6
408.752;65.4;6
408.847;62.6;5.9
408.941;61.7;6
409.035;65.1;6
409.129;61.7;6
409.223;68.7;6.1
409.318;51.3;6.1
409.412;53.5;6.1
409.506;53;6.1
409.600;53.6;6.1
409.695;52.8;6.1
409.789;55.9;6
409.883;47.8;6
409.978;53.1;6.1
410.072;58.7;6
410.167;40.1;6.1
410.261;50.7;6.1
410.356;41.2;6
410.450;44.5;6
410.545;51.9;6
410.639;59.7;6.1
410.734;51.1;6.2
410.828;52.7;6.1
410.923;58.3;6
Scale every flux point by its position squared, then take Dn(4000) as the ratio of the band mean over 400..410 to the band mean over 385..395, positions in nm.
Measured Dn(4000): 1.4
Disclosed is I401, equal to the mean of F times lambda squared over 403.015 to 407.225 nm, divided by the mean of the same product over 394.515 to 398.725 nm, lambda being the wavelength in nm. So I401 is 1.44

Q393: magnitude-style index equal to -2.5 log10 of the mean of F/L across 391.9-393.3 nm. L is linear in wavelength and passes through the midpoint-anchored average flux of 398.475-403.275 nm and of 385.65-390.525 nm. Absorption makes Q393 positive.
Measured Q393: 0.14 mag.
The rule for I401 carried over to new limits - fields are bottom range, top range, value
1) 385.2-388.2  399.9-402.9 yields 1.44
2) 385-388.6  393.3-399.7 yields 1.05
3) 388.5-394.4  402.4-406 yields 1.48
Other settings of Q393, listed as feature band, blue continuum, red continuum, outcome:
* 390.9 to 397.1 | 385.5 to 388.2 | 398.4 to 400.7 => 0.21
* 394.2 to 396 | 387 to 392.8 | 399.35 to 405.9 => 0.09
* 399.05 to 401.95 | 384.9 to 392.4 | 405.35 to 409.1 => -0.11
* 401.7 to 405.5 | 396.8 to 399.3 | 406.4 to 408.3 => -0.16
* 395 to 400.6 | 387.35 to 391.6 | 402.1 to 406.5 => 0.12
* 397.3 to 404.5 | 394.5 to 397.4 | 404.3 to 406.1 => -0.15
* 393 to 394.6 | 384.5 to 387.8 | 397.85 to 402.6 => 0.38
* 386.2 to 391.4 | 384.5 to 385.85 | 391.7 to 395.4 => -0.01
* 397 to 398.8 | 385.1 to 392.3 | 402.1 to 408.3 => 0.15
